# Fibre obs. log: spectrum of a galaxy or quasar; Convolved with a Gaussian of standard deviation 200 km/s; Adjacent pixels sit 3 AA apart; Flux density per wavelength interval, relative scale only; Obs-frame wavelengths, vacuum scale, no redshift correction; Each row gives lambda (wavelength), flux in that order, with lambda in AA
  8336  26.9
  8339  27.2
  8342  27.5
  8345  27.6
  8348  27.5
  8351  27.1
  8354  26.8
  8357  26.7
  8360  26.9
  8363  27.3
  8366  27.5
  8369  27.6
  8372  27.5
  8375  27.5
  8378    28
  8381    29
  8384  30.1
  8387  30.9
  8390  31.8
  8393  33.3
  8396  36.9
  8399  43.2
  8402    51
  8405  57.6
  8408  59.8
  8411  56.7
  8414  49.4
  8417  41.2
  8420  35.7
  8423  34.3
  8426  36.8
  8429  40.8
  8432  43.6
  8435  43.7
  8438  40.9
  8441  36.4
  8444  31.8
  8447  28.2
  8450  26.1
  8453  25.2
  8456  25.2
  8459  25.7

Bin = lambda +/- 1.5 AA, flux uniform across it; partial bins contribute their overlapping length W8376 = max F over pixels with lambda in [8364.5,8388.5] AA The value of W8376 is 30.9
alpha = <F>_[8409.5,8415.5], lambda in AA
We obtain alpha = 53.1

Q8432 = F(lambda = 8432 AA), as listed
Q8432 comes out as 43.6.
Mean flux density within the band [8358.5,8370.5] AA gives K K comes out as 27.3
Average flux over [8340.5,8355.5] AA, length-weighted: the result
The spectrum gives 27.3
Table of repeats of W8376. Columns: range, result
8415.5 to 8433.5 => 43.6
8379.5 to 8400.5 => 43.2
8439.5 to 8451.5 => 36.4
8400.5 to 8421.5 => 59.8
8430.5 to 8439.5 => 43.7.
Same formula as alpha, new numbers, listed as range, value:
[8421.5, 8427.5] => 35.5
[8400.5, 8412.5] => 56.3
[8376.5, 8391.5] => 30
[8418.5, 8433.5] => 38.2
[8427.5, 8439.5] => 42.2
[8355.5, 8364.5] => 27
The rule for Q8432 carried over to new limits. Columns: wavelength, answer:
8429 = 40.8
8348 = 27.5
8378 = 28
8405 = 57.6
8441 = 36.4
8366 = 27.5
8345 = 27.6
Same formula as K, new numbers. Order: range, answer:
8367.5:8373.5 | 27.6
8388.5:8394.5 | 32.6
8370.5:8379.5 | 27.7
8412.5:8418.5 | 45.3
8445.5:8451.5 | 27.2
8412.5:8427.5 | 39.5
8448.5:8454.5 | 25.7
